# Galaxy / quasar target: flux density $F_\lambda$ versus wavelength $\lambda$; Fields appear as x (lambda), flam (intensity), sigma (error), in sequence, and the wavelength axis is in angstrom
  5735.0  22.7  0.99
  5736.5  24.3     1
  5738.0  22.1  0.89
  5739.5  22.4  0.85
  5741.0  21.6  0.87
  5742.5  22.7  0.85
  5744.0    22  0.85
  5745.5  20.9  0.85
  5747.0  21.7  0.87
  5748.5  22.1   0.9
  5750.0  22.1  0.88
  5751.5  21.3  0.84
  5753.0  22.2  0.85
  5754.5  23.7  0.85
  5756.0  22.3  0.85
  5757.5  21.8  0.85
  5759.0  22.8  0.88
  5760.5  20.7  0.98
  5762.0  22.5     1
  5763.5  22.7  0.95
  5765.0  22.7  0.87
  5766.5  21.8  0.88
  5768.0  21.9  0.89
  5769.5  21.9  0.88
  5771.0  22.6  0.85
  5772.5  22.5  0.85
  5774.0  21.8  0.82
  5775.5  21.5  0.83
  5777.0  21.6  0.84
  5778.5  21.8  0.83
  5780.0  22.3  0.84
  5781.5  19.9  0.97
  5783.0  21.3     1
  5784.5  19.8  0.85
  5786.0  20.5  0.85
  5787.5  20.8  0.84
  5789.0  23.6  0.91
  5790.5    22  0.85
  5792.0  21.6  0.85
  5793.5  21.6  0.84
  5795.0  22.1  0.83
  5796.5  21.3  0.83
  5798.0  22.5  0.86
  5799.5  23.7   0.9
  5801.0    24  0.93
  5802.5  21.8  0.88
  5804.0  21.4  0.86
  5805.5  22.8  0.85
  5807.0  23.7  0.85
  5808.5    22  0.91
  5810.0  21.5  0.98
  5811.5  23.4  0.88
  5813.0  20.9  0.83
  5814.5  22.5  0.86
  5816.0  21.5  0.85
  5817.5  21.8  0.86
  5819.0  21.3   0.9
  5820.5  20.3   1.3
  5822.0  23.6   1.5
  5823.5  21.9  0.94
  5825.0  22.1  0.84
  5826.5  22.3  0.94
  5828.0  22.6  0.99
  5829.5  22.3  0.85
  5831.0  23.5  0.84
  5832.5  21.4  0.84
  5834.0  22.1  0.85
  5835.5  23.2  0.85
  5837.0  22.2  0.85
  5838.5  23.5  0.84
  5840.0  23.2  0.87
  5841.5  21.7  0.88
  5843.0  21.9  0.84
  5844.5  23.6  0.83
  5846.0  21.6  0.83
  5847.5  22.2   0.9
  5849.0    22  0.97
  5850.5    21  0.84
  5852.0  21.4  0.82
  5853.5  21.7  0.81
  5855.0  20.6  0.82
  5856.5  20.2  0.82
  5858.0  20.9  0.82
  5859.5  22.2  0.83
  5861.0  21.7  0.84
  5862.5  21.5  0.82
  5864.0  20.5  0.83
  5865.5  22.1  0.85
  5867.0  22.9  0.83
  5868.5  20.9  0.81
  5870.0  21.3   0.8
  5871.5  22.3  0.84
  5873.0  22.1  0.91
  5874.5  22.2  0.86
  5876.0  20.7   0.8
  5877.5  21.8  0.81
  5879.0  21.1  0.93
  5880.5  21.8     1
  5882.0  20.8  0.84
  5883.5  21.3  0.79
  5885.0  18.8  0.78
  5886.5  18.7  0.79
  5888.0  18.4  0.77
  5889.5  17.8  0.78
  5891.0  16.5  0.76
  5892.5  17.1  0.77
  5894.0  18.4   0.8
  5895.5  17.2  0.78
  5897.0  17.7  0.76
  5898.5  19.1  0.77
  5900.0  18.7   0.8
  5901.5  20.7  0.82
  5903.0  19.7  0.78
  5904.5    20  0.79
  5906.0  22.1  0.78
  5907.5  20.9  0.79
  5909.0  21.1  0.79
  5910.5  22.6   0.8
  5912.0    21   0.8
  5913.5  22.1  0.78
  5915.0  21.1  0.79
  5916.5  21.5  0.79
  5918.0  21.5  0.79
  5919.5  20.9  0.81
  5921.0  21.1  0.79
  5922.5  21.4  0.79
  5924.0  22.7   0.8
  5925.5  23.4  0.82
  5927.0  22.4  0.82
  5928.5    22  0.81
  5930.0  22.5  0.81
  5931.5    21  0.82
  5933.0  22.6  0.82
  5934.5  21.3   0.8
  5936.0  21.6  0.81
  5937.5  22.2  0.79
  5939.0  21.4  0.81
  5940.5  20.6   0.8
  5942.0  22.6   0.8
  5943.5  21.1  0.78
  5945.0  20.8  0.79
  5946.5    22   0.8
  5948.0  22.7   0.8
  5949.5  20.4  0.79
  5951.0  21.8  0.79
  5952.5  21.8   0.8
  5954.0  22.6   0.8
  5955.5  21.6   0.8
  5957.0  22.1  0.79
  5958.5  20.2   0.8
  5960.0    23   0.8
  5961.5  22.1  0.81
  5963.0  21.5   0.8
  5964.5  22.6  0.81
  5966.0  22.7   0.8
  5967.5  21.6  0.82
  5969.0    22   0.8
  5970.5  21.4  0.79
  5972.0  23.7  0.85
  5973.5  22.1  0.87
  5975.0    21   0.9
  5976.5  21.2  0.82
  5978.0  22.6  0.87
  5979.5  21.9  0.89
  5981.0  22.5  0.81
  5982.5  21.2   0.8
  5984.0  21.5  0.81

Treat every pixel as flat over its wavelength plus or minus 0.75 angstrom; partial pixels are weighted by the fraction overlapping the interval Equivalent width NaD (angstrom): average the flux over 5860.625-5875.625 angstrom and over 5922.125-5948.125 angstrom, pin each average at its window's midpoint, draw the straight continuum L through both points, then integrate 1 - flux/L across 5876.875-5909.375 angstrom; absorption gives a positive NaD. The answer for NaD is 3.4 angstrom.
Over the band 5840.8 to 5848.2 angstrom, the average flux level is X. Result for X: 22.2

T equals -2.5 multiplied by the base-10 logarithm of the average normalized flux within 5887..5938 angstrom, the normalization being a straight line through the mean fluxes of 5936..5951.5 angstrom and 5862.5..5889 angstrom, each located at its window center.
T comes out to 0.038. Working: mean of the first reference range 21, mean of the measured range 20.6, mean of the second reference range 21.6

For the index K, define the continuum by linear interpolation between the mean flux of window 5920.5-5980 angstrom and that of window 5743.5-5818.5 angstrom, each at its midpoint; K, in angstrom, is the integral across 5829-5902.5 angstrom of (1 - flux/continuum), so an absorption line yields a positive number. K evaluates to 3.33 angstrom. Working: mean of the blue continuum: 22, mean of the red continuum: 21.9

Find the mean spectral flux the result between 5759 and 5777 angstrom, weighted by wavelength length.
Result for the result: 22.1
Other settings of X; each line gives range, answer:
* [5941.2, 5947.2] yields 21.6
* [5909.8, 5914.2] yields 21.9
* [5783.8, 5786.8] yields 20.2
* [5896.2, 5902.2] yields 19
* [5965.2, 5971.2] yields 21.9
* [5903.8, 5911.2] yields 21.3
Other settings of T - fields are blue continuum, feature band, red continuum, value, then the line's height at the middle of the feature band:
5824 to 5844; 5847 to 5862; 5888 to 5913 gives 0.007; 21.5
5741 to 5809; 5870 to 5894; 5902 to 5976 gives 0.090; 21.8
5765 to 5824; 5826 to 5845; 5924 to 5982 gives -0.031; 21.9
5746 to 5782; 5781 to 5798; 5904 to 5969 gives 0.029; 22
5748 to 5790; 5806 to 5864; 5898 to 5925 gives -0.026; 21.5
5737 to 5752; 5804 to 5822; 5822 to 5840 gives 0.020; 22.4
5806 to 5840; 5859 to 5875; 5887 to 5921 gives -0.042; 21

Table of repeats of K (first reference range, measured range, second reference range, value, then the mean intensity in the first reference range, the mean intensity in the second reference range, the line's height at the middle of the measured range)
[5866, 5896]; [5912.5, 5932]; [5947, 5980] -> -0.7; 20.1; 21.9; 21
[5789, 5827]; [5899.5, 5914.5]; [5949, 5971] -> 0.7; 22.2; 21.8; 22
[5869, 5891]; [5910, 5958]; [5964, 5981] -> -0.7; 20.5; 22.1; 21.4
